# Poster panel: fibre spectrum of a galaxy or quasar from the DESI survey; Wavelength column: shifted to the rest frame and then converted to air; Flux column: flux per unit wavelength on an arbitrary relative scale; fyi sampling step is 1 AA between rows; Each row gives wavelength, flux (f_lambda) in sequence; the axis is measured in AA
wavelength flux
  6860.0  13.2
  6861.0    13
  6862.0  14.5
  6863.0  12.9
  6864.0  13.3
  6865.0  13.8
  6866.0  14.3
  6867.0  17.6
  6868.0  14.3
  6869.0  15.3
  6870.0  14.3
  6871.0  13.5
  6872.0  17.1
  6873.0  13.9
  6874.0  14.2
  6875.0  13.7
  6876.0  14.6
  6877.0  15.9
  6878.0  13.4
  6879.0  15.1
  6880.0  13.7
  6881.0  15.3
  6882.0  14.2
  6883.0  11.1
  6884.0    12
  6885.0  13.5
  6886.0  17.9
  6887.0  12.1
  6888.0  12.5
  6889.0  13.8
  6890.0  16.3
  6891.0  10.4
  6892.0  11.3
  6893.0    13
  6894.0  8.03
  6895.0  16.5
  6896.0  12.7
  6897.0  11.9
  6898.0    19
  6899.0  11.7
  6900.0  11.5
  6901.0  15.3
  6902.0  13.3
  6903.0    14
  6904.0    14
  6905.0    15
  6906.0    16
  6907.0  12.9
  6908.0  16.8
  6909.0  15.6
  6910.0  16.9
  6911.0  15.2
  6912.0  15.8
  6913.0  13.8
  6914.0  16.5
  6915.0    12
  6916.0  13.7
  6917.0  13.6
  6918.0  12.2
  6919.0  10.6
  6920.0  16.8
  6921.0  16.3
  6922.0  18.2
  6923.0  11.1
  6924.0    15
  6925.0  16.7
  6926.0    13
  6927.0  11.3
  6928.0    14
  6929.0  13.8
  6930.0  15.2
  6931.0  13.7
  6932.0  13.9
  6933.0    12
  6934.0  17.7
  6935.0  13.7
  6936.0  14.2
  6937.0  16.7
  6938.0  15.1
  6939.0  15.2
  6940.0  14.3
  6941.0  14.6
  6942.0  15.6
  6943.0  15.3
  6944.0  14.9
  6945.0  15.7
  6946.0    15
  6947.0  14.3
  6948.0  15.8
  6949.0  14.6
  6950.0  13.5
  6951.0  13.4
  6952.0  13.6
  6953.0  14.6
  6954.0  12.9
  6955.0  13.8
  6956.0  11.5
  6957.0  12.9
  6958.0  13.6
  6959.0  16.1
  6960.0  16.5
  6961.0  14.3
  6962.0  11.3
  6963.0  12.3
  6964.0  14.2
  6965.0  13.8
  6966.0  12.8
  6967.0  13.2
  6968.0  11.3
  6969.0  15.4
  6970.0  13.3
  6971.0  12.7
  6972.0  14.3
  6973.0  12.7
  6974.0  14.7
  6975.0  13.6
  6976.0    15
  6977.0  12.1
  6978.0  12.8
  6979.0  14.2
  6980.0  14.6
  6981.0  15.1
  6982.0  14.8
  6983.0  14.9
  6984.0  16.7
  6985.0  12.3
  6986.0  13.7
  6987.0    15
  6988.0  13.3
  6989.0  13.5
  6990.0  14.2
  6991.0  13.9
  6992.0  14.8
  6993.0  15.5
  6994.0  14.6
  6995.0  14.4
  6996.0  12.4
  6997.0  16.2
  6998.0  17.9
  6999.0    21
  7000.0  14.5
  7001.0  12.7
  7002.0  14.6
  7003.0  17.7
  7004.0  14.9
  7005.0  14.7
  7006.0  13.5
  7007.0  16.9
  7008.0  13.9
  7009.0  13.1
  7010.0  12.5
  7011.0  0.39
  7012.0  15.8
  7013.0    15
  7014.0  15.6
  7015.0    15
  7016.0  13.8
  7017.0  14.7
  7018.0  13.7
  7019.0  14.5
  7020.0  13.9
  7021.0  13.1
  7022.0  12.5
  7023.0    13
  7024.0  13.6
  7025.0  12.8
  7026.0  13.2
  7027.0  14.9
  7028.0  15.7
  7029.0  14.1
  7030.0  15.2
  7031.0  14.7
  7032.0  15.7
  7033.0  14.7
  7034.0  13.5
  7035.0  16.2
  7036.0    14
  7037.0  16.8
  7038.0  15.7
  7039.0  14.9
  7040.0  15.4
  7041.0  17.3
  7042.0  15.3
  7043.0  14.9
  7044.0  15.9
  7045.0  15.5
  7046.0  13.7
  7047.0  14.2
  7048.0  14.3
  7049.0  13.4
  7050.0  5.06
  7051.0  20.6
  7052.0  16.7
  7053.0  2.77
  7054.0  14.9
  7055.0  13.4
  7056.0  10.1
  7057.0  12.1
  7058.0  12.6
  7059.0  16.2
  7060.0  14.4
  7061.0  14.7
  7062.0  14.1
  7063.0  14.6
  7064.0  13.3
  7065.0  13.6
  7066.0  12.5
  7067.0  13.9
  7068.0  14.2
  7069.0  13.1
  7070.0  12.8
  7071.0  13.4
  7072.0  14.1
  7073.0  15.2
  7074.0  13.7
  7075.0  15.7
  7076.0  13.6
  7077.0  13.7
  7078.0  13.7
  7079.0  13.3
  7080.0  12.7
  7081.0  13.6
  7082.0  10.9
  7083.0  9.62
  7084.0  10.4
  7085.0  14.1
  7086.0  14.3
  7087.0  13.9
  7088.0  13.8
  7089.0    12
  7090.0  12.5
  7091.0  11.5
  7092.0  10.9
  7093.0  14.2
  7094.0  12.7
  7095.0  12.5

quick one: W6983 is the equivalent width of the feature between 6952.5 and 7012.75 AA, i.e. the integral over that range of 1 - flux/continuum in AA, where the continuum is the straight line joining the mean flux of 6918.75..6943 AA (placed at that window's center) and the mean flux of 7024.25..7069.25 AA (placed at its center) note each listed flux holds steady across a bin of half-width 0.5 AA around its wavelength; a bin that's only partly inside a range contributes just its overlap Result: 1.55 AA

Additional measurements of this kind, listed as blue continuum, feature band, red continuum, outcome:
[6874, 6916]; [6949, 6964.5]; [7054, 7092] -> 0.10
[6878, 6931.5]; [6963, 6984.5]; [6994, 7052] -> 0.59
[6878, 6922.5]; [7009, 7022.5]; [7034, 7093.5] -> 0.62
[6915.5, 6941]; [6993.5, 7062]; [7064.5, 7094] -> -3.35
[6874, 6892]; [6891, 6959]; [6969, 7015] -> -1.14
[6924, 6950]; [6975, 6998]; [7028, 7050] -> 0.60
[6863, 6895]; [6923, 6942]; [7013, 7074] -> -0.62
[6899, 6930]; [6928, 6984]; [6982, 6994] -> 0.80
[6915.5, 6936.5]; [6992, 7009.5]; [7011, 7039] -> -1.20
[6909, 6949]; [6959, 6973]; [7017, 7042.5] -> 1.00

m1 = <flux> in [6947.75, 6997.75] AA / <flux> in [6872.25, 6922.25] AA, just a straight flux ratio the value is 1.0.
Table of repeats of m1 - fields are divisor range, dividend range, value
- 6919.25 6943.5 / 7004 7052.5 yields 0.97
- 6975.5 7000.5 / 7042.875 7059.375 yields 0.90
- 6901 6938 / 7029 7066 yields 0.98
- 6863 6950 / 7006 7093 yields 0.96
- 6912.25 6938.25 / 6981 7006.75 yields 1.04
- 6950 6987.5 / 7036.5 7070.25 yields 1.01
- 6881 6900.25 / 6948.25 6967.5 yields 1.03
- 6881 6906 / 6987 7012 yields 1.06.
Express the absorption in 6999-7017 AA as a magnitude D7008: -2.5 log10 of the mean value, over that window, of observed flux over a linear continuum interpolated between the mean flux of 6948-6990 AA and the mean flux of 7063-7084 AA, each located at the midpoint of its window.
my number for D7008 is -0.03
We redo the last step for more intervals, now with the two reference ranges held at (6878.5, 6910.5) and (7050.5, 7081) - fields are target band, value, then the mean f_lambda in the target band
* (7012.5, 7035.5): -0.05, 14.3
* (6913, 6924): -0.02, 14.1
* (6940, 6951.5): -0.07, 14.8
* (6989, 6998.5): -0.08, 14.8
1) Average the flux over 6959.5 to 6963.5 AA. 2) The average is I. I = 13.6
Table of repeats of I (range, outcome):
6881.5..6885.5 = 12.7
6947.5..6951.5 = 14.3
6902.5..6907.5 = 14.4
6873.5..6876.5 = 14.2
